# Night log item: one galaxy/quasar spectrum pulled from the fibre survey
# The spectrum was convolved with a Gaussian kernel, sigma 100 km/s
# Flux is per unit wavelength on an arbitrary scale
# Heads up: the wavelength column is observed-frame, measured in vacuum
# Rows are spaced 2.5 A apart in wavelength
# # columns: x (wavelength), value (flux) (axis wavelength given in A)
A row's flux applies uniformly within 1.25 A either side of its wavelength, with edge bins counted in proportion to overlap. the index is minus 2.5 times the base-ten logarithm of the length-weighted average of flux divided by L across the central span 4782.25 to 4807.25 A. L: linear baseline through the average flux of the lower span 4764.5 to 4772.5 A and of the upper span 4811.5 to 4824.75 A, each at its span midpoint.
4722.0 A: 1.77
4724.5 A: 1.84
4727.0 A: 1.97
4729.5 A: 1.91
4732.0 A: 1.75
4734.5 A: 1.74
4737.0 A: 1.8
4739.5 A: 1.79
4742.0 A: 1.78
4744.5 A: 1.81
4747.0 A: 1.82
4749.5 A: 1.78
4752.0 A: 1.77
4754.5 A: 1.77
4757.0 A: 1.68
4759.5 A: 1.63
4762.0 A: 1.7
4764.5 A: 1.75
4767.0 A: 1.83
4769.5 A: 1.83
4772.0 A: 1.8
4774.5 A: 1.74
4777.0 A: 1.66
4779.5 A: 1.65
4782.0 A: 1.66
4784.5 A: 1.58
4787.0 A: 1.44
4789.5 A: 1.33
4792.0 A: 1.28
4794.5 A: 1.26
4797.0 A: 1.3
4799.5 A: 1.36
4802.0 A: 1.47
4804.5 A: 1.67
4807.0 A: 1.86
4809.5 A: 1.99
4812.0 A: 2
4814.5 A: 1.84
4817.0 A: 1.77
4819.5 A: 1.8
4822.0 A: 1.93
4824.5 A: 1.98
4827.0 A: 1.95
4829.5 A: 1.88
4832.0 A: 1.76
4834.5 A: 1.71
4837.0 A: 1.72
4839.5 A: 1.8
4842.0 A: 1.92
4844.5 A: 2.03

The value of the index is 0.26 mag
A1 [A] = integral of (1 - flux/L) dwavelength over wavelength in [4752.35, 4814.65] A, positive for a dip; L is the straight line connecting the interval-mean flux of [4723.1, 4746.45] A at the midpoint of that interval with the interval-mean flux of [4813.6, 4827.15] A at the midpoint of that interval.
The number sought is 7.0 A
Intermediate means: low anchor 1.82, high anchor 1.87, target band 1.64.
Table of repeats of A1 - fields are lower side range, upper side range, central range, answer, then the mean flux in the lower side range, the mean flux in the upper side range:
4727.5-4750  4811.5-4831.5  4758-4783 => 1.5 A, 1.8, 1.88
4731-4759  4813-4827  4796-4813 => 1.7 A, 1.77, 1.87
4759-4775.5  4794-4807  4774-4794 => 1.1 A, 1.76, 1.46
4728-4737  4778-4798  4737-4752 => -0.6 A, 1.8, 1.44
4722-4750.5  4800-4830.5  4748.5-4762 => 0.7 A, 1.82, 1.83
